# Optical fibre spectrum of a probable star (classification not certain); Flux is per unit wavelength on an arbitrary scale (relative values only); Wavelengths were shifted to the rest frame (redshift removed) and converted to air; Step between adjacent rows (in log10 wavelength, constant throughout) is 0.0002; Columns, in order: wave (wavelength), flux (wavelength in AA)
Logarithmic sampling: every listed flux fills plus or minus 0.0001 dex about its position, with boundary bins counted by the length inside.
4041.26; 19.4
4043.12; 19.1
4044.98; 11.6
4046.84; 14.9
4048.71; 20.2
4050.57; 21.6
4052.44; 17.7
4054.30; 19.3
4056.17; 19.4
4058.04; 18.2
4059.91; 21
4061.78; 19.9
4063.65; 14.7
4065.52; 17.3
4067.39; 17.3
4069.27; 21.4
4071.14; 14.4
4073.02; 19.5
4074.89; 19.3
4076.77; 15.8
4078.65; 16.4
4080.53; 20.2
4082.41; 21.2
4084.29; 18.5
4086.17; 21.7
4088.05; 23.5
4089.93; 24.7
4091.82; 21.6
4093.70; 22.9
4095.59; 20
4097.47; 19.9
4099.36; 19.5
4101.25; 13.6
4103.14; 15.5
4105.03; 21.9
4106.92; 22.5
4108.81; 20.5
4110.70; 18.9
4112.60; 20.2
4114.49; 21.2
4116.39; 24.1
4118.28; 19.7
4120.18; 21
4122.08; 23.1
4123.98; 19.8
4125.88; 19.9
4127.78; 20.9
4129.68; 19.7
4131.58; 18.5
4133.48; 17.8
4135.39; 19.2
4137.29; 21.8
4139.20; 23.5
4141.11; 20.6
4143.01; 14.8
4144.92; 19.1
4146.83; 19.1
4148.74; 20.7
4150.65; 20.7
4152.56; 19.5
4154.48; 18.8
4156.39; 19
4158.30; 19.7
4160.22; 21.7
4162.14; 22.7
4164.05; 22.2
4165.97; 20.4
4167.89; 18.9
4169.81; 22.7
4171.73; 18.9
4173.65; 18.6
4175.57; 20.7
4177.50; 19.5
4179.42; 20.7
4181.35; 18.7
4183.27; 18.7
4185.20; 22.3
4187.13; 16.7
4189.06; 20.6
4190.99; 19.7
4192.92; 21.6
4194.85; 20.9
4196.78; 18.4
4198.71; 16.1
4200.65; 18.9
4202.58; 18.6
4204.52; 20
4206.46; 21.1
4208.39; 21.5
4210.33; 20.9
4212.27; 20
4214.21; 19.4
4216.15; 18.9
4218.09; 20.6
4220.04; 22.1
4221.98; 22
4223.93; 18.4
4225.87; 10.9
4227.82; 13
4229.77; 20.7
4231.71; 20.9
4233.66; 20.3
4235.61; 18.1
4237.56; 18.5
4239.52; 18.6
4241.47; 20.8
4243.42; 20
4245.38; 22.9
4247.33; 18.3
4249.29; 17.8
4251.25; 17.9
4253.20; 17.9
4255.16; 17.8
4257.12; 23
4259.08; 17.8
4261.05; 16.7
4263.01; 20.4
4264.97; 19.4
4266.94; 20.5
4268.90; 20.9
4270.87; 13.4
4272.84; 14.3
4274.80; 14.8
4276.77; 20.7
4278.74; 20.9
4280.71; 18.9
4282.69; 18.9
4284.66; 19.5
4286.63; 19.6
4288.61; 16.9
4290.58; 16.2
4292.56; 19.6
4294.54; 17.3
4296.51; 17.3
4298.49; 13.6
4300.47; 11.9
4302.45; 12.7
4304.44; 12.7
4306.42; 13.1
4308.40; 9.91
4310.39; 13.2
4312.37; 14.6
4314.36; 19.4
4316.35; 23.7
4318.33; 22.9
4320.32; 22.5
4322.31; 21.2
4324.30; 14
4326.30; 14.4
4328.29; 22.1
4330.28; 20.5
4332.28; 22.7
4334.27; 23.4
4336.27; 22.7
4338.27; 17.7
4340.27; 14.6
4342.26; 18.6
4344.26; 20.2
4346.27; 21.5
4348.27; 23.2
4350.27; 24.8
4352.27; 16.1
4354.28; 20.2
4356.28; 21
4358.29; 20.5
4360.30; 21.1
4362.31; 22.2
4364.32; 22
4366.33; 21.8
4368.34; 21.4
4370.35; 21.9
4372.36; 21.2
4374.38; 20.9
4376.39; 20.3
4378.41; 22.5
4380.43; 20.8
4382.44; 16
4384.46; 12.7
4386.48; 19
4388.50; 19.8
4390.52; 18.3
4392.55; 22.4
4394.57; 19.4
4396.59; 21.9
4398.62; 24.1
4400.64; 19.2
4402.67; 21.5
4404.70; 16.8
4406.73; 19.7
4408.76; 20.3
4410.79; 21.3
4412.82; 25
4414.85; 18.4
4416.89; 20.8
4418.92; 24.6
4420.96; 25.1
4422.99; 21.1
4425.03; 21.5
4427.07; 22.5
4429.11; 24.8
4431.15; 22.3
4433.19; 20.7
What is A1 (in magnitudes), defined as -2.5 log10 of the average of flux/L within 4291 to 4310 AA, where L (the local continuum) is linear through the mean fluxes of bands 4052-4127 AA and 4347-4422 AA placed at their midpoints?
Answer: 0.39 mag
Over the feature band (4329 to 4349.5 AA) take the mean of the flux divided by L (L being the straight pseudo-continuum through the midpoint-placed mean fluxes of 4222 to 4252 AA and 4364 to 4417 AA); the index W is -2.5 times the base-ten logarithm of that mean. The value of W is -0.05 mag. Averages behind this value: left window 18.6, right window 20.3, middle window 20.6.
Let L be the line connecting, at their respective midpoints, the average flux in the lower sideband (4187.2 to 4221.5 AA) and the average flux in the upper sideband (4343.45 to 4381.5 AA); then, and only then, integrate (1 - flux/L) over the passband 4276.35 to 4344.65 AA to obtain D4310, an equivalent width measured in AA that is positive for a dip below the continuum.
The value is 9.51 AA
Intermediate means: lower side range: 19.9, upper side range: 21.2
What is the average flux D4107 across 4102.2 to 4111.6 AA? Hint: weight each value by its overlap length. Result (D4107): 19.9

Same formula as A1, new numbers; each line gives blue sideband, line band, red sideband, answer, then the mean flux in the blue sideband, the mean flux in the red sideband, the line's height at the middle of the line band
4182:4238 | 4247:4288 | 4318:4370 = 0.073 mag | 19.3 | 20.5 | 19.8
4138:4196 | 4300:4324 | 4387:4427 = 0.245 mag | 20.1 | 21.1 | 20.7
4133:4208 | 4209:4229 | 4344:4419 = 0.076 mag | 19.9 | 20.6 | 20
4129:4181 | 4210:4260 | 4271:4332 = -0.036 mag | 20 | 17.3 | 18.5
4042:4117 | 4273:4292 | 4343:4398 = 0.101 mag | 19.3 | 20.5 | 20.1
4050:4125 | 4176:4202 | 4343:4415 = 0.030 mag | 19.7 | 20.6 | 20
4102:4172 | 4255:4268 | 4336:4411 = 0.041 mag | 20.2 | 20.2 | 20.2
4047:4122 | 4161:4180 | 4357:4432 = -0.029 mag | 19.6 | 20.9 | 20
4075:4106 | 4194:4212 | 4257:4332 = -0.059 mag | 19.8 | 17.6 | 18.6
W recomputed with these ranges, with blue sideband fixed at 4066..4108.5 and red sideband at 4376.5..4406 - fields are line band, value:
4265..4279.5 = 0.09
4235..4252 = 0.02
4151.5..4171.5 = -0.05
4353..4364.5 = -0.07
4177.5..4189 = 0.00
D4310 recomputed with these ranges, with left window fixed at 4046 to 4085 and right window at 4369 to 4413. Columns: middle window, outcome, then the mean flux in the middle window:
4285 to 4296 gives 0.92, 18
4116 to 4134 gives -1.54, 20.4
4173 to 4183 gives -0.28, 19.6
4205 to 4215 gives -0.70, 20.6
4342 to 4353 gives -0.59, 21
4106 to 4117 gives -1.42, 21.1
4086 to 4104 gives -1.56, 20.2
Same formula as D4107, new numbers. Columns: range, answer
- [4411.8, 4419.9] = 22.2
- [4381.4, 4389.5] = 16.9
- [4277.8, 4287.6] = 19.6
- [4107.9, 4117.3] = 21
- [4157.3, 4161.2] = 20.7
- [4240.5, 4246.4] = 21.2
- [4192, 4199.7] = 19.2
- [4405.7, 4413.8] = 21.6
